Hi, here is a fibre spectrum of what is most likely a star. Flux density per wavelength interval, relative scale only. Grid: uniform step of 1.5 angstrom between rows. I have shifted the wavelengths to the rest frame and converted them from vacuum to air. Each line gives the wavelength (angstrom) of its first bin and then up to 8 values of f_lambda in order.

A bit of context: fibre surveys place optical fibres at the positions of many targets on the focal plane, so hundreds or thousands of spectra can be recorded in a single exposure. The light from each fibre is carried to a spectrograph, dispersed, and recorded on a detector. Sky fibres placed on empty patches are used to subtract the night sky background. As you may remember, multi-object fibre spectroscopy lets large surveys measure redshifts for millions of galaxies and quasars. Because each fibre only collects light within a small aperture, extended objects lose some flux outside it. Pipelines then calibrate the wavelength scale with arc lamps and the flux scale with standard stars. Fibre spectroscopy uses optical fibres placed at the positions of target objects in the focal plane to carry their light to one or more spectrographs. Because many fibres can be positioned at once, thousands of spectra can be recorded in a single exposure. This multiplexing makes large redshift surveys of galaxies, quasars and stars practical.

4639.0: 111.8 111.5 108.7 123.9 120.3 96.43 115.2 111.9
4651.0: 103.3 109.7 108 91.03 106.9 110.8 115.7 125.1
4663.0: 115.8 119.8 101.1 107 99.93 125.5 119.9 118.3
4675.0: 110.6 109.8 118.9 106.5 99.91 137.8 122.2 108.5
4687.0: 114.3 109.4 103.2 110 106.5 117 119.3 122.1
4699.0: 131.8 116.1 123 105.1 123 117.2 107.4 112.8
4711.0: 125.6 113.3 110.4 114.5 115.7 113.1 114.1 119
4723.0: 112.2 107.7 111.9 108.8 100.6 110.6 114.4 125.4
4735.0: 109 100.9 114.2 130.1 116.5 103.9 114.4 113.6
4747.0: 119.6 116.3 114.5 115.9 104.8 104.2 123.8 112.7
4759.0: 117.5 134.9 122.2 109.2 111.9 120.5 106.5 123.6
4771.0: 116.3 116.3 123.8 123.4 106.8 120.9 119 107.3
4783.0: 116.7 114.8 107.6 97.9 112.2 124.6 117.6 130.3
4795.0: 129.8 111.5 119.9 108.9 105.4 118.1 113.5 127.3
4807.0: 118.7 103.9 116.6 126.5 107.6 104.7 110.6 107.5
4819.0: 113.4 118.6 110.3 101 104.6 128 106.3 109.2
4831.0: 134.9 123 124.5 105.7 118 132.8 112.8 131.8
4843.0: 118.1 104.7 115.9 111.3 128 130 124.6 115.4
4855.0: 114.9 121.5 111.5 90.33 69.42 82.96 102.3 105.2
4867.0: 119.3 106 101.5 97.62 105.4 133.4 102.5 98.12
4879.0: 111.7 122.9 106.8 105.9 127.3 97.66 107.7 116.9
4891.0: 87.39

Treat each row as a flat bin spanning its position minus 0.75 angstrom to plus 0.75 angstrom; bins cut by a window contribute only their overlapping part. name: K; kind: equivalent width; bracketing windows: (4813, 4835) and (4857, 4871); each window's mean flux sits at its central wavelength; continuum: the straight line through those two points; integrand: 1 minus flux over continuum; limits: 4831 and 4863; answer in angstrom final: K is -2.7 angstrom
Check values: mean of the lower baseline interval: 114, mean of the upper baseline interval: 99.1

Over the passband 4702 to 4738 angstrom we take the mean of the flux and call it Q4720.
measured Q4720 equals 113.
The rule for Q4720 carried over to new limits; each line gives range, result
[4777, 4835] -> 115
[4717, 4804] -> 115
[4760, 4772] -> 118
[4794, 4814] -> 116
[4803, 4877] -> 113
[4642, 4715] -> 113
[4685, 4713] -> 115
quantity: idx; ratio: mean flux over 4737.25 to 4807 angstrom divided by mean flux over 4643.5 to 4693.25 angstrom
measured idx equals 1.0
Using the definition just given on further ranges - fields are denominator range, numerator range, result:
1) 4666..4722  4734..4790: 1.00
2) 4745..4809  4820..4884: 0.97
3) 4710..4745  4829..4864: 1.01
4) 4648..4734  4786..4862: 1.01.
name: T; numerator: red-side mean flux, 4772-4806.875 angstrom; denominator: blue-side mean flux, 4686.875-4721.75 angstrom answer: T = 1.01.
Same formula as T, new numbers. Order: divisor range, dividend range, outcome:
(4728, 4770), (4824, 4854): 1.04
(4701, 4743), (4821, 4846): 1.03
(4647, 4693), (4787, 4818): 1.03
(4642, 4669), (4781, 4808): 1.05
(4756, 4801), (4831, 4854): 1.03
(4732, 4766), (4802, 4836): 0.99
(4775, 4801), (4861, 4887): 0.92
